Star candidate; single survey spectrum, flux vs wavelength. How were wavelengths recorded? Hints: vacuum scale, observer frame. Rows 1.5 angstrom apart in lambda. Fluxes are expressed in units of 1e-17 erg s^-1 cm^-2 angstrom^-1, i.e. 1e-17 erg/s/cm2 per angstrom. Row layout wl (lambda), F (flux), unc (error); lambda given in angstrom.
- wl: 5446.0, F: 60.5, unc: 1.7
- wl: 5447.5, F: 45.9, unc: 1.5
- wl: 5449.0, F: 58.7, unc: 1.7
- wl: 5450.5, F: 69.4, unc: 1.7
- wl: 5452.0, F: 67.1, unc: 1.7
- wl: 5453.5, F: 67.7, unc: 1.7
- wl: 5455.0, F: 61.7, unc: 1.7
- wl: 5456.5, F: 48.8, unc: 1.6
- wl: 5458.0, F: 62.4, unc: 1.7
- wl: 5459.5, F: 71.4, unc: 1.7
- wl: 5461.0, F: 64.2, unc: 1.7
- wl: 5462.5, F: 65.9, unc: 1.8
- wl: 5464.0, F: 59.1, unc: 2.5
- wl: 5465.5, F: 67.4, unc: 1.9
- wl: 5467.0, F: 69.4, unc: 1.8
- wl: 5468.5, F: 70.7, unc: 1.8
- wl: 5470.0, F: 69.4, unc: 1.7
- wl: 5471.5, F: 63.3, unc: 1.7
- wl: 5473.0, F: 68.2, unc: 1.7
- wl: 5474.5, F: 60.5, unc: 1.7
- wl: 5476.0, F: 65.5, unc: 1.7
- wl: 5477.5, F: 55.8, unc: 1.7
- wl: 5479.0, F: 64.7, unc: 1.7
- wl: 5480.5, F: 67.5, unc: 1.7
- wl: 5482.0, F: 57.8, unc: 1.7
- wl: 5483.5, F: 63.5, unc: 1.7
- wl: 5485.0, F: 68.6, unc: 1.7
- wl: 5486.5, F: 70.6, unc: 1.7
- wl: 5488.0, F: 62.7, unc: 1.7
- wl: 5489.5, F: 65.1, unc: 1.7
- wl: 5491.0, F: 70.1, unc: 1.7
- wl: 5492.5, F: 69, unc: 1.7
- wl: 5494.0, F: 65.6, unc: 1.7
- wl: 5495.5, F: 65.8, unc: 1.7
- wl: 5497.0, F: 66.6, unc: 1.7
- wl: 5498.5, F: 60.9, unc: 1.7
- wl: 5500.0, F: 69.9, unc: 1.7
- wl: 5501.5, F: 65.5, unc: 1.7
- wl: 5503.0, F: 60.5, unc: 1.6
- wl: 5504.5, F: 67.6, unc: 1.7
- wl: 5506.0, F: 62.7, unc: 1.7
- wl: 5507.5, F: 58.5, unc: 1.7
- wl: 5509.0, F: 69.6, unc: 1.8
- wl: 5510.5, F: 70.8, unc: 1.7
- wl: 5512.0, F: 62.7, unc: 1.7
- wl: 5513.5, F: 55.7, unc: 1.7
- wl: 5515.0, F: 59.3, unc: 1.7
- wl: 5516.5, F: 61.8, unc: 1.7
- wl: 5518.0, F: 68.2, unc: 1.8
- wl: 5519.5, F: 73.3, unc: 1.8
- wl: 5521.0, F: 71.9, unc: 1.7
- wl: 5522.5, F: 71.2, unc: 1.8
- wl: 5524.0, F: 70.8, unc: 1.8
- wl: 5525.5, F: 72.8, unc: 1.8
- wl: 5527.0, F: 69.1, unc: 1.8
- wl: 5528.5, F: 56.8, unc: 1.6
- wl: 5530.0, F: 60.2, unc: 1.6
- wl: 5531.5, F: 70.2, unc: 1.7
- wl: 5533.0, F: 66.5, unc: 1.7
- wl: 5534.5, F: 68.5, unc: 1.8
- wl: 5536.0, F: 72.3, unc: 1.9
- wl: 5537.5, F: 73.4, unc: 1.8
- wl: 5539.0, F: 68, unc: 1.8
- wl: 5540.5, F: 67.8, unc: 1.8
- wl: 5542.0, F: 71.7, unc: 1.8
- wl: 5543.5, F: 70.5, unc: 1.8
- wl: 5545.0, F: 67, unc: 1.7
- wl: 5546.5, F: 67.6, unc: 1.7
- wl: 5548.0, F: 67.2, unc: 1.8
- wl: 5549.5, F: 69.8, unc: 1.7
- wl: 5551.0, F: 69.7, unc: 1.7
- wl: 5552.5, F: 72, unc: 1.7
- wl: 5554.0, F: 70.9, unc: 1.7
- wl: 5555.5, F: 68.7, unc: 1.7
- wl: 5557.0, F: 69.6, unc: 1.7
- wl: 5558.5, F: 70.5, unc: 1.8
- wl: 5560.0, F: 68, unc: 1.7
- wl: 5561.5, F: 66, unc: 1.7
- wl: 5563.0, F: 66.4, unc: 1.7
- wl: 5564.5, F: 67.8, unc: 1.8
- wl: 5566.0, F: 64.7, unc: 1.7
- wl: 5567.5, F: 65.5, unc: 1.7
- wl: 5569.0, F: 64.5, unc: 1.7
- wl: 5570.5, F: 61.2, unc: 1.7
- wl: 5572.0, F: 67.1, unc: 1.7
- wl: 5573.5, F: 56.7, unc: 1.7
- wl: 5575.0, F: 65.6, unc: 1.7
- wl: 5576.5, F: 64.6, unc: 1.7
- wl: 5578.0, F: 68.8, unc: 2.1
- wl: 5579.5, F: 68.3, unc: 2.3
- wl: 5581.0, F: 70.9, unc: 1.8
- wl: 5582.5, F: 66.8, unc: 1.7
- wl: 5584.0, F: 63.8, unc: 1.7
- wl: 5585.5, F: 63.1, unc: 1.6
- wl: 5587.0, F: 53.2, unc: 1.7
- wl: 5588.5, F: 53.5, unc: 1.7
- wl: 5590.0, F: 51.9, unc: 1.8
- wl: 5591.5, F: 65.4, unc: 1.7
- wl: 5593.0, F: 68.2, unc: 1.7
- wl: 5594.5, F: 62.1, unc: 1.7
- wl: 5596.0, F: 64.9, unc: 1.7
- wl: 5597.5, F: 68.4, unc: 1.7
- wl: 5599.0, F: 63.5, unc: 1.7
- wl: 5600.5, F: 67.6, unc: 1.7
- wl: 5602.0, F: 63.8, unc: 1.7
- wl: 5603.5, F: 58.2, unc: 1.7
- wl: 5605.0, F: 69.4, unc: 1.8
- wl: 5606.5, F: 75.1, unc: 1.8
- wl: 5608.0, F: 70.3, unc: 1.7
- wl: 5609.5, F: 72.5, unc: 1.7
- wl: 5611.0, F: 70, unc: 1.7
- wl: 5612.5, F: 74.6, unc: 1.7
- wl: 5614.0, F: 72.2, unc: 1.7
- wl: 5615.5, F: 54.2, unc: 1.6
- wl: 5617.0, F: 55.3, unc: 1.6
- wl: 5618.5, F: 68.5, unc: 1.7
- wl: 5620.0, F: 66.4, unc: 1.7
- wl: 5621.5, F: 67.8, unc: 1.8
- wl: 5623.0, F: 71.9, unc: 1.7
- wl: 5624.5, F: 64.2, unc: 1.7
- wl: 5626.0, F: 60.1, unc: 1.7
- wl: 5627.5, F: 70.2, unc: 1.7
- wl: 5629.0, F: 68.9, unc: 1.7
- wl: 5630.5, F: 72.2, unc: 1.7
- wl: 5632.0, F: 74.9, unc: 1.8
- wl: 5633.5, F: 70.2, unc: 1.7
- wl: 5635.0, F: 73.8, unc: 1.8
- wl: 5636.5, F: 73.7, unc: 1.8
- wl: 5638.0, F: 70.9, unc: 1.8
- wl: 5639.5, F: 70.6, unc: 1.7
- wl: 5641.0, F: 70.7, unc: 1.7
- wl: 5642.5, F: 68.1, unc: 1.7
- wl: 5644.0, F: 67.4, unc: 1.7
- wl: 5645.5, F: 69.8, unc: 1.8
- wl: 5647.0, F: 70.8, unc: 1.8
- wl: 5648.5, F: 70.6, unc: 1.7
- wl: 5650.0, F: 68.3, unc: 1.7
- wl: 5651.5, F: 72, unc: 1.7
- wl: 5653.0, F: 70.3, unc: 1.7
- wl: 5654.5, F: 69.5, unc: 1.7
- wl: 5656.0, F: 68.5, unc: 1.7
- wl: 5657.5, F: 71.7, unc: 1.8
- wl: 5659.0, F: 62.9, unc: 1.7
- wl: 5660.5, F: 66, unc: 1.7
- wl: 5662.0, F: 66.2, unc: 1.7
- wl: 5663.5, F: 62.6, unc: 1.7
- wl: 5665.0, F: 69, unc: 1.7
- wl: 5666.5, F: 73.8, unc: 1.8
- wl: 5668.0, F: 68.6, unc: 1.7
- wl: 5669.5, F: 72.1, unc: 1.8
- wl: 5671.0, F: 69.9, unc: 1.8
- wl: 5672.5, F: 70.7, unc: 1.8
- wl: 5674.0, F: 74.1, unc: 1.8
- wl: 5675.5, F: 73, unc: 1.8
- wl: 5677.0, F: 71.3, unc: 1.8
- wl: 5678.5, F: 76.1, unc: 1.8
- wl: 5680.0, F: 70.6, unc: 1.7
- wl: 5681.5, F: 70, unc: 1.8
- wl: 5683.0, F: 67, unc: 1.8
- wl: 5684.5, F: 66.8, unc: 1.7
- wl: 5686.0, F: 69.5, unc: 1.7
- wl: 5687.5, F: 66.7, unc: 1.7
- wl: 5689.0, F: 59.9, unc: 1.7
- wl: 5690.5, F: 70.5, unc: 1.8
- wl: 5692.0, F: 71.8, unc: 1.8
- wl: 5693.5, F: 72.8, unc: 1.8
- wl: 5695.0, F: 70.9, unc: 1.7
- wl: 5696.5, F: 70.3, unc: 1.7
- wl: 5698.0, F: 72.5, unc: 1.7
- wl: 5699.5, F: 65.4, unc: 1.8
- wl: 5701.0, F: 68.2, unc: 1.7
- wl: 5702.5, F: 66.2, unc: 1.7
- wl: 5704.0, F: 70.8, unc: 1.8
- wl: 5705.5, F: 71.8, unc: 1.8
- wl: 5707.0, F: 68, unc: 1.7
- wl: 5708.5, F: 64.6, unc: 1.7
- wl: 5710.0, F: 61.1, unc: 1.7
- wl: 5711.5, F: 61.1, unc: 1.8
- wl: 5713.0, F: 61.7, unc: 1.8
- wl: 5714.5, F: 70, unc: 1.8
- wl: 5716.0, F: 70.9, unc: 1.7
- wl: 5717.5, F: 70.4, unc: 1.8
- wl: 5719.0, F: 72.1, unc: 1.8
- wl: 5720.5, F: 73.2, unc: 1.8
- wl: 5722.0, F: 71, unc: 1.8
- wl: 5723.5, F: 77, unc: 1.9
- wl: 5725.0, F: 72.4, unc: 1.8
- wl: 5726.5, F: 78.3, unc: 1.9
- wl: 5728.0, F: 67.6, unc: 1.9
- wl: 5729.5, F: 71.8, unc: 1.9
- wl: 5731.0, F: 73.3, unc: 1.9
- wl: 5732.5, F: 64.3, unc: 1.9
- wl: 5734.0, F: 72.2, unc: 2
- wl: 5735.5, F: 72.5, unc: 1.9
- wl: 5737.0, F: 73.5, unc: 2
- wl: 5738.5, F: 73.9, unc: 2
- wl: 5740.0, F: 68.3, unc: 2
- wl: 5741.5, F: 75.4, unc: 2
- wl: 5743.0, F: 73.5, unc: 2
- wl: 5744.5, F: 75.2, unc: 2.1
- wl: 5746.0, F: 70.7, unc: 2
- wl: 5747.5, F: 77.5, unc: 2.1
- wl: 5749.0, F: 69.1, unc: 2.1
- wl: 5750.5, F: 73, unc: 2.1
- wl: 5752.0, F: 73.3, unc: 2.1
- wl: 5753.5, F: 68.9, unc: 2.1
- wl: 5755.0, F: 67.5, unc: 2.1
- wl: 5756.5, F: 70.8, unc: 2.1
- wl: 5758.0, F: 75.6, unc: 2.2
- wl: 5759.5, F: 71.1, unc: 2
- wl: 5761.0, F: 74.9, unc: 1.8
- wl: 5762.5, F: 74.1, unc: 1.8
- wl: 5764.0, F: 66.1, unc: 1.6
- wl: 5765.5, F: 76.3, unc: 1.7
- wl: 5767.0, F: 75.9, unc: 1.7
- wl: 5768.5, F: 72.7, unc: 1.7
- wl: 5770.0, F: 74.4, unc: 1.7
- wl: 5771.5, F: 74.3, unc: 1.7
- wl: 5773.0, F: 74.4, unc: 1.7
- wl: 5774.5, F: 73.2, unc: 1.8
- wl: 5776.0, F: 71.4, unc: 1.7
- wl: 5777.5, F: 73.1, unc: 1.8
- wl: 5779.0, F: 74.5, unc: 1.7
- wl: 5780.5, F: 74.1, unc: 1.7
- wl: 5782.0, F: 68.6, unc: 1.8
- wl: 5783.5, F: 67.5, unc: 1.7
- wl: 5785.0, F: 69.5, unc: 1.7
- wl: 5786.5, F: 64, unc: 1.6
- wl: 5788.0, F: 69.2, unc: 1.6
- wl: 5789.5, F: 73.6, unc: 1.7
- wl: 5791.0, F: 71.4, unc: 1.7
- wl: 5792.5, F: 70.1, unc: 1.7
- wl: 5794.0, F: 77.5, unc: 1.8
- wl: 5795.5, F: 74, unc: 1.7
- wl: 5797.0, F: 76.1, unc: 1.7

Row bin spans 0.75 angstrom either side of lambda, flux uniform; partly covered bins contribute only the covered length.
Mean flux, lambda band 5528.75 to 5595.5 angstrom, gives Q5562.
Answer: 66.2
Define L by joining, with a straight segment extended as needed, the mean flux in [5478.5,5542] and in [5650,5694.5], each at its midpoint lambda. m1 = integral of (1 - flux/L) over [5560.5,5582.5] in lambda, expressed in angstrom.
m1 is 0.61 angstrom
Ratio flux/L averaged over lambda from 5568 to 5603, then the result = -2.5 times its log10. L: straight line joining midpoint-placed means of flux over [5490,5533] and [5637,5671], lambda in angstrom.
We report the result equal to 0.07 mag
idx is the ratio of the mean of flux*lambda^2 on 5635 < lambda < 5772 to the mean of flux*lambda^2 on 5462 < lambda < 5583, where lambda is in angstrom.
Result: 1.13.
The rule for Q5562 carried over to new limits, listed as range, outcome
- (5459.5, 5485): 64.9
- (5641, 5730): 69.4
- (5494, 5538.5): 66.3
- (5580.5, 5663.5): 67.1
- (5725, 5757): 72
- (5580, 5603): 63.1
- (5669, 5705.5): 69.9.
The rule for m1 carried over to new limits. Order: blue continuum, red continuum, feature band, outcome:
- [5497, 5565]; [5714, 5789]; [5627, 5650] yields -0.4 angstrom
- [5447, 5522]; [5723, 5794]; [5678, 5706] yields 0.4 angstrom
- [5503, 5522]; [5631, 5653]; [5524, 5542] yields -0.6 angstrom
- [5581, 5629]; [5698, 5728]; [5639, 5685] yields -1.6 angstrom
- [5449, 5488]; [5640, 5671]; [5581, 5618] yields 1.7 angstrom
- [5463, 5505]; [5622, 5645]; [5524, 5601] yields 1.6 angstrom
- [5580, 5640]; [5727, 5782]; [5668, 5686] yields -0.4 angstrom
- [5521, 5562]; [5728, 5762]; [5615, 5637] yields 0.8 angstrom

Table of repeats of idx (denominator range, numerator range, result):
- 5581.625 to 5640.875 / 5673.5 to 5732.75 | 1.08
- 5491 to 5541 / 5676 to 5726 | 1.11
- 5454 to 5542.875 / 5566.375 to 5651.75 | 1.06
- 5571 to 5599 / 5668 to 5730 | 1.14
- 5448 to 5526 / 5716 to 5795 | 1.22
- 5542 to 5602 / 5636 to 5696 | 1.10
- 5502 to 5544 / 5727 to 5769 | 1.17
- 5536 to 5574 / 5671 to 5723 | 1.07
